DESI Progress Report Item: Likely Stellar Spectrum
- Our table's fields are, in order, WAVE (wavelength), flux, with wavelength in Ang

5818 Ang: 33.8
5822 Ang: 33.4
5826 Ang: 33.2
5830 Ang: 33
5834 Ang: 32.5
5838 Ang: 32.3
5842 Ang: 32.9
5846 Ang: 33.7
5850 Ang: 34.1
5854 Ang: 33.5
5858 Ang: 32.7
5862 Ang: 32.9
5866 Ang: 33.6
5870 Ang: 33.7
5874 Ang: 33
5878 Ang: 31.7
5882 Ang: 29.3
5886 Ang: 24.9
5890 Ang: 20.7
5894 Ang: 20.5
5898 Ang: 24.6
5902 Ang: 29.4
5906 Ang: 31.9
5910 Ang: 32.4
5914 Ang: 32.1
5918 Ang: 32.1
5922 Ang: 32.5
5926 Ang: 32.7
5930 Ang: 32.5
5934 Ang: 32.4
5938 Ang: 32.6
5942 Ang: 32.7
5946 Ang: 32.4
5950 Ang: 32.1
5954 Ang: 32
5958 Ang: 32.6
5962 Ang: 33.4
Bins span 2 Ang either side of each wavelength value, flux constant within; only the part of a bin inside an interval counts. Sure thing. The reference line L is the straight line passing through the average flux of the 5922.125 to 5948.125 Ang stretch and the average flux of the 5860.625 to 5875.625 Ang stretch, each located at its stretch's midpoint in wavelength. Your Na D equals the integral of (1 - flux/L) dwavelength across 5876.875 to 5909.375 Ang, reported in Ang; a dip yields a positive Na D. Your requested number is 6.2 Ang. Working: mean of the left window 33.3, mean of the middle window 26.7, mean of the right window 32.5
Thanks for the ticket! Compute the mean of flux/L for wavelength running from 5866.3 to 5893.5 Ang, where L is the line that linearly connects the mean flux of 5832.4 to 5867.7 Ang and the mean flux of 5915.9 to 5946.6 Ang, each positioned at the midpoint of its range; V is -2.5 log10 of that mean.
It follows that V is 0.15 mag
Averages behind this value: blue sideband 33.1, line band 28.7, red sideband 32.5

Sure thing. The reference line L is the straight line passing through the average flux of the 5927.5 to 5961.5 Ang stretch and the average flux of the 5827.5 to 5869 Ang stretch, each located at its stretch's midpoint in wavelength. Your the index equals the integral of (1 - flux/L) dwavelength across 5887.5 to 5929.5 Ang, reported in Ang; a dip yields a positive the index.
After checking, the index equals 4.79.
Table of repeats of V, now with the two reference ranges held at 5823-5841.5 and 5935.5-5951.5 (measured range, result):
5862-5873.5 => -0.02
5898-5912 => 0.08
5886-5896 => 0.45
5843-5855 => -0.03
